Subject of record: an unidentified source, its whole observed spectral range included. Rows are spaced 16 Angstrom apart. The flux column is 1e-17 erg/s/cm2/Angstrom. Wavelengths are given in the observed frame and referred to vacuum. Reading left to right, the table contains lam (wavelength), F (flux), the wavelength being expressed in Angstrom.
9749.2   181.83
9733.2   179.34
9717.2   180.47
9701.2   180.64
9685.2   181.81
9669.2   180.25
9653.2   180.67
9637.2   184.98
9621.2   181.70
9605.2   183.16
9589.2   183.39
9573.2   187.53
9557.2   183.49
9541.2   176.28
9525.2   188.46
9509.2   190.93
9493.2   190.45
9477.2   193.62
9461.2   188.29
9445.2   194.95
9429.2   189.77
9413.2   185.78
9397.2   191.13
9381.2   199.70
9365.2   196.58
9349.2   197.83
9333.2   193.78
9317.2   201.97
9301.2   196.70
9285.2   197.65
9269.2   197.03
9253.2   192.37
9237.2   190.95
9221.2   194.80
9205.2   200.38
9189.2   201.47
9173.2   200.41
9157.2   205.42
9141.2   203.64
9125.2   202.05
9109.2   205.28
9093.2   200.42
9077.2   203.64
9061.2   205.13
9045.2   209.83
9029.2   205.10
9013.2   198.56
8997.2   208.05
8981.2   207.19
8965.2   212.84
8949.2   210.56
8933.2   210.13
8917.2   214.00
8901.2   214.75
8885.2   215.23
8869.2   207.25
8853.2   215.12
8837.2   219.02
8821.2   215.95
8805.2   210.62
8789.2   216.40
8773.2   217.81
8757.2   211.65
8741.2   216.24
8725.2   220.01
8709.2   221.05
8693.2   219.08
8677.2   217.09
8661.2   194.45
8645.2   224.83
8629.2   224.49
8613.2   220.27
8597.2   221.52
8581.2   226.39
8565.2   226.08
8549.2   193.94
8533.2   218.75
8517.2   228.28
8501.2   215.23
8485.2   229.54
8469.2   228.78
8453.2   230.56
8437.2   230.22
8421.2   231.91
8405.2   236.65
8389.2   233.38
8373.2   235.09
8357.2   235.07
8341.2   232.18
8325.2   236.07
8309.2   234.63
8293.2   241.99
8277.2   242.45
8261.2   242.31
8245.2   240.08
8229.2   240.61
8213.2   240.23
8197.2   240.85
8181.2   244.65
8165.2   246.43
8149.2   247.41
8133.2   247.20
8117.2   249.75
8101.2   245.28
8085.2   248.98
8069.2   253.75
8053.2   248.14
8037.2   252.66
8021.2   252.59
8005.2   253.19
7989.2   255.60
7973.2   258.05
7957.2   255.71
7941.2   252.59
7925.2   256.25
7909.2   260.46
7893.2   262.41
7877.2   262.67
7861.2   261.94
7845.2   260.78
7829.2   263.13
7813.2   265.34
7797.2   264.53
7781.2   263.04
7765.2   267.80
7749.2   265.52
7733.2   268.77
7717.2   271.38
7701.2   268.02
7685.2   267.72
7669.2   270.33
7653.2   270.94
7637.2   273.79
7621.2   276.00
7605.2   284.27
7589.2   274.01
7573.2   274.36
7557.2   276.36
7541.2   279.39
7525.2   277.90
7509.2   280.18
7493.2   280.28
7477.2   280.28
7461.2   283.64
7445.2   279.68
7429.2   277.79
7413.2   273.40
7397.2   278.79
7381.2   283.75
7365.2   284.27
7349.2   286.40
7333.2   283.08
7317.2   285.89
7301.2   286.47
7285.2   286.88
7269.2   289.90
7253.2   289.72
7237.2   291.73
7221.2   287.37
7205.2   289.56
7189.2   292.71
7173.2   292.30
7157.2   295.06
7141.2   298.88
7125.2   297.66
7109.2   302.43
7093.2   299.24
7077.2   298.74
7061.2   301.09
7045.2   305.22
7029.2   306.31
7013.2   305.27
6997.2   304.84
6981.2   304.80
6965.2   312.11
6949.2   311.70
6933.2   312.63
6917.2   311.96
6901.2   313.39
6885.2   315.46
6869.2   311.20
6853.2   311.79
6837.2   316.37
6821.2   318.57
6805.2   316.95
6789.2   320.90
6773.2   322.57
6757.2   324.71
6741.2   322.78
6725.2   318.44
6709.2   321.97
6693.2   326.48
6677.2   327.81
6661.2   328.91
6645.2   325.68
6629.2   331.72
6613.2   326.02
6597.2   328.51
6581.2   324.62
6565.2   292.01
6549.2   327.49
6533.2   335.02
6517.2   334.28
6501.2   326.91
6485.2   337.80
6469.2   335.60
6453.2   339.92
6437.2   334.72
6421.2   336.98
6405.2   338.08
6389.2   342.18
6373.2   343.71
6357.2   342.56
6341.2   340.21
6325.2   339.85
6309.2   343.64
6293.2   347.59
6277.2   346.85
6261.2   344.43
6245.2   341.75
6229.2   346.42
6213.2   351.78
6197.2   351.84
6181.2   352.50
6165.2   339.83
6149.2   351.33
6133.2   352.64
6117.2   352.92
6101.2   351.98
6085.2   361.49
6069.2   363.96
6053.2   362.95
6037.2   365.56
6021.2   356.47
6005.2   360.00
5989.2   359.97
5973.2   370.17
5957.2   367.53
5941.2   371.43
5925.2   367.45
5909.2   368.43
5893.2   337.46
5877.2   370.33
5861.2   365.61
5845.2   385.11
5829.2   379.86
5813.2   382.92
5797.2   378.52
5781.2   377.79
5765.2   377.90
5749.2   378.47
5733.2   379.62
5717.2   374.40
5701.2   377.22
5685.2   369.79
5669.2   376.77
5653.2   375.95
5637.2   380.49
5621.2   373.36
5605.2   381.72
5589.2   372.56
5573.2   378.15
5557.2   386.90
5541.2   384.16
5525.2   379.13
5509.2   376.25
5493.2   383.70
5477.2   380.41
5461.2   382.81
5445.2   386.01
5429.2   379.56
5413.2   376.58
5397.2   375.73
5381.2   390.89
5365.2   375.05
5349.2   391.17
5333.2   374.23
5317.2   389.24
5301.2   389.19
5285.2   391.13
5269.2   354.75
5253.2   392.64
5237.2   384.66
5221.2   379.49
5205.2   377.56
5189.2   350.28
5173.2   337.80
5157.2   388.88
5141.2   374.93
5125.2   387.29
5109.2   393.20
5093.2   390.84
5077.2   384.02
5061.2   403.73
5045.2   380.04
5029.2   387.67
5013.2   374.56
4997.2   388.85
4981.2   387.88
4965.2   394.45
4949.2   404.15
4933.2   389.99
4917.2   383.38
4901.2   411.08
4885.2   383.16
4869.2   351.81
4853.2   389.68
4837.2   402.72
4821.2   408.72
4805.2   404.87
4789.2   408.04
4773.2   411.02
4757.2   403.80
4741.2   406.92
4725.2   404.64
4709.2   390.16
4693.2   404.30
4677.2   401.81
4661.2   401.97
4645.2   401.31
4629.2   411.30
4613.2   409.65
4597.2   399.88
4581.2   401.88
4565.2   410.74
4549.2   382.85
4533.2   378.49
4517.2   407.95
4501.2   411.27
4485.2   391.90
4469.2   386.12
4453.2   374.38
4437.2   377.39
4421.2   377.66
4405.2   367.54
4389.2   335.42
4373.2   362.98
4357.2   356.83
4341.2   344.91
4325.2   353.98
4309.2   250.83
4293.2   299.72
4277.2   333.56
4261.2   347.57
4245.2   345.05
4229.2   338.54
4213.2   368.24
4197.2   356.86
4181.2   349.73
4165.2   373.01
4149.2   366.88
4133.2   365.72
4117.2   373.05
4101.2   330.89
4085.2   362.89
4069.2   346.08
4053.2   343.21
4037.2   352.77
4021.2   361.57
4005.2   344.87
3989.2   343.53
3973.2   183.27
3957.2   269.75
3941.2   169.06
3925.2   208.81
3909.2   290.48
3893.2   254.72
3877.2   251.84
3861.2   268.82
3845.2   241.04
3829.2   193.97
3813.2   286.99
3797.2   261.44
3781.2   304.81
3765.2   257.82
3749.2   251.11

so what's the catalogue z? 0.00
